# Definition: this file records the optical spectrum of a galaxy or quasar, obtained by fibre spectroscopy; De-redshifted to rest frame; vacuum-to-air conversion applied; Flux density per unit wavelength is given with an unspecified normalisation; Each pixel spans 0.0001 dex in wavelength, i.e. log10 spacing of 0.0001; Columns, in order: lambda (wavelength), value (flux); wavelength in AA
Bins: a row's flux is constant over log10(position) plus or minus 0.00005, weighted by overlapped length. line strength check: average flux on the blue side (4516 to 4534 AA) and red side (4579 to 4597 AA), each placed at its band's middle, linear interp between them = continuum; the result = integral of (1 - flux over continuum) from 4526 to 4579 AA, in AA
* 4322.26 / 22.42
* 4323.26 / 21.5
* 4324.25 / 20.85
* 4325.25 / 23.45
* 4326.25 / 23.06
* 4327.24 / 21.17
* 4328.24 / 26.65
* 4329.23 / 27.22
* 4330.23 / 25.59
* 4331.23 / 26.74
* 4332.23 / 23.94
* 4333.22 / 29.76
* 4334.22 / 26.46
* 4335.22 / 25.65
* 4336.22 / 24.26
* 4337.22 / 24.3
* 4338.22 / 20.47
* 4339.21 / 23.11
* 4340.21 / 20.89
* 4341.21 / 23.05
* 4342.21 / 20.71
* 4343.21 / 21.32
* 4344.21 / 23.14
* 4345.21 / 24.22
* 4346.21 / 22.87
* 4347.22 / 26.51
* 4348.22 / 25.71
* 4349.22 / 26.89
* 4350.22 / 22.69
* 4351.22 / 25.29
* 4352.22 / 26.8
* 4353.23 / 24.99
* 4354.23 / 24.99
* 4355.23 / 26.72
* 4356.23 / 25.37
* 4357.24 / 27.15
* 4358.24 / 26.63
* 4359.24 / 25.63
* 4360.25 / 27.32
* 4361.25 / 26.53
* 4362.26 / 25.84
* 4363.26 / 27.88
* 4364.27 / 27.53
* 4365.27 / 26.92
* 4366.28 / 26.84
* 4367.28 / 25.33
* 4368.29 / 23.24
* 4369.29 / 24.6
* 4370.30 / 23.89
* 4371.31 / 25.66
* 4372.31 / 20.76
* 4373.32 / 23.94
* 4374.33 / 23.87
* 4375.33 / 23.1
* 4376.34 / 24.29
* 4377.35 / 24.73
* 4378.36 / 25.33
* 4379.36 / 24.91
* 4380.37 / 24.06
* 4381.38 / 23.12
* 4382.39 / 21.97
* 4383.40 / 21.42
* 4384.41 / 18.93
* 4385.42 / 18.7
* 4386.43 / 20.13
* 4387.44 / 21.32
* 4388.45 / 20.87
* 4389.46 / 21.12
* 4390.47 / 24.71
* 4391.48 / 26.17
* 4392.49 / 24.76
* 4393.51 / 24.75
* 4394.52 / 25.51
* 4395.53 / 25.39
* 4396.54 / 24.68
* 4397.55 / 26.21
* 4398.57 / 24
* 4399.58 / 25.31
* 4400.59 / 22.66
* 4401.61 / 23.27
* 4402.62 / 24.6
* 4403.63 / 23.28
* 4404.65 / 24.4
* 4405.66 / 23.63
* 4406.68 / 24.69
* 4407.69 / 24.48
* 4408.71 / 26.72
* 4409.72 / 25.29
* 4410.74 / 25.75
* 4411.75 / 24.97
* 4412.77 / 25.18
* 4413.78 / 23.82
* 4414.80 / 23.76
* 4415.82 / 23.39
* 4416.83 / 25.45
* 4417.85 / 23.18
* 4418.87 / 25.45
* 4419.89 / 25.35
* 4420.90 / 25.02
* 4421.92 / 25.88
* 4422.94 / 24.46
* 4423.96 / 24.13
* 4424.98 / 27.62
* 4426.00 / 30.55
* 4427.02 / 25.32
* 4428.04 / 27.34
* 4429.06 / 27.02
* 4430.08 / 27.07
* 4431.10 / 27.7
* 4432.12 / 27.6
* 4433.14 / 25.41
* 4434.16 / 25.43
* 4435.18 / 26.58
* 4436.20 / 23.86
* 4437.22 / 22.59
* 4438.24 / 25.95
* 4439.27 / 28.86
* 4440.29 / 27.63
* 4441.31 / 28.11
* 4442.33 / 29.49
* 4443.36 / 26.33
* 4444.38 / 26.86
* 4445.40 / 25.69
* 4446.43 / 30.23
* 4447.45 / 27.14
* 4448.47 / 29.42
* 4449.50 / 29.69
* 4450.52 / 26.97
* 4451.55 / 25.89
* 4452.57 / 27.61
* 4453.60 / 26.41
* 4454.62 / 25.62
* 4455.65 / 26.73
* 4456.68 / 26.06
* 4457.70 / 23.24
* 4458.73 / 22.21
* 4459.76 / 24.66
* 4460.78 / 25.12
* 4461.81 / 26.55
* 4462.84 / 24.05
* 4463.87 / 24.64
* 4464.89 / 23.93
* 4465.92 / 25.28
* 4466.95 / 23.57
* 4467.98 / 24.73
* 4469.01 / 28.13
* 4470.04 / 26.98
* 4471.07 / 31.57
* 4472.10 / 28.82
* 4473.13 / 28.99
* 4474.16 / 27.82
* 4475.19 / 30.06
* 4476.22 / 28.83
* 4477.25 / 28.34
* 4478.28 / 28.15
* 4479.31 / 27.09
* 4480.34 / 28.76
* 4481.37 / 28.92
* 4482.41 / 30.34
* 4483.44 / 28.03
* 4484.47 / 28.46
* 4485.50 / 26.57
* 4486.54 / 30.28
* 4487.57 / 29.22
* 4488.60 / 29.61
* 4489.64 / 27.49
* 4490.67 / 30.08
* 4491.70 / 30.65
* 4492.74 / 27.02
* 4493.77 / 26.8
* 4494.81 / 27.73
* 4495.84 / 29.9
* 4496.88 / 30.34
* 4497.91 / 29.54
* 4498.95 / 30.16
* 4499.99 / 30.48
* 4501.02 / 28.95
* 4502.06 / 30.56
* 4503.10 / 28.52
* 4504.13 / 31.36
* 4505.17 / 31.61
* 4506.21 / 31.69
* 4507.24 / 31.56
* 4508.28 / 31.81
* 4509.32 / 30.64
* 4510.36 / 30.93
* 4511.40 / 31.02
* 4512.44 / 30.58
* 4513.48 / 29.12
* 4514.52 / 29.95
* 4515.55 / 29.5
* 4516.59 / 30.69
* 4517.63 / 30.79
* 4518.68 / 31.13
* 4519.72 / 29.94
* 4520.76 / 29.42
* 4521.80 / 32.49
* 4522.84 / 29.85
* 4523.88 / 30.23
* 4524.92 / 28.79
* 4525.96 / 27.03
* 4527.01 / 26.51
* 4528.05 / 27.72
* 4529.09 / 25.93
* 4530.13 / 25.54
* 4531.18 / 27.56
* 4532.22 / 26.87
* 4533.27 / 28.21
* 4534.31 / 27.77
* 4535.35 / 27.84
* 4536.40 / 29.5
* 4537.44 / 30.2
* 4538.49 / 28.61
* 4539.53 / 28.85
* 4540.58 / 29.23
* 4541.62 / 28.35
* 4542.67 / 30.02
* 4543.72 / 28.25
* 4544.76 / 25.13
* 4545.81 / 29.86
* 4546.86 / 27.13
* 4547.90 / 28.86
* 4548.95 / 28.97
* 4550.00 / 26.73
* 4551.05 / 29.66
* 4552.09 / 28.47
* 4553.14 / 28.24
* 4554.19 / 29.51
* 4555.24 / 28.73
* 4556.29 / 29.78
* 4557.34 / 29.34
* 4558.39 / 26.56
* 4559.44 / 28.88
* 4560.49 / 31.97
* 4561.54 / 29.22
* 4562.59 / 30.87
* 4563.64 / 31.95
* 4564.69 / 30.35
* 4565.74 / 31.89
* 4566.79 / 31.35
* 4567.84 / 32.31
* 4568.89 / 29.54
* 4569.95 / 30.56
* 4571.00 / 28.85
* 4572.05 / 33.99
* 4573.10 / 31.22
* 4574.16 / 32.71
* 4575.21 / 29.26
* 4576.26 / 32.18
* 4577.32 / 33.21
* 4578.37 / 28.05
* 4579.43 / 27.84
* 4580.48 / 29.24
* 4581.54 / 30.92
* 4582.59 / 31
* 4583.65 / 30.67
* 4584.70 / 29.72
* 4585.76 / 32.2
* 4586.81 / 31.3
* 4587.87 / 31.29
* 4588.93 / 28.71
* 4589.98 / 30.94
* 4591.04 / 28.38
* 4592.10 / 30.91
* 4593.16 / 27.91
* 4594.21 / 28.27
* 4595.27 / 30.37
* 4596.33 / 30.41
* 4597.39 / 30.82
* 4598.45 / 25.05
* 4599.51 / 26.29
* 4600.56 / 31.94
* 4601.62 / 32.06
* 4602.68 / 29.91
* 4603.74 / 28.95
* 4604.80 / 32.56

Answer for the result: 0.14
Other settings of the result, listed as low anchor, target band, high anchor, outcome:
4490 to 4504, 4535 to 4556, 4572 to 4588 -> 1.1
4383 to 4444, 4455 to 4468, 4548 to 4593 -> 0.9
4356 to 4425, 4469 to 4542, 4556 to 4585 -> -2.3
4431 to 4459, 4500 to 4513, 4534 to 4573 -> -1.2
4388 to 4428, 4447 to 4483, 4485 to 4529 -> 0.9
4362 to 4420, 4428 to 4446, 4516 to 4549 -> -0.7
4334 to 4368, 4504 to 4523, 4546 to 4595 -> -1.4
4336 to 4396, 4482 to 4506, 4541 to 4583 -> -1.3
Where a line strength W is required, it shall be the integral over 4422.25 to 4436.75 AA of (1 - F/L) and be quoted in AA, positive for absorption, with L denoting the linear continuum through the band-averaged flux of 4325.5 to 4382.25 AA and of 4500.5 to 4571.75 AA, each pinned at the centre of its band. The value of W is 0.2 AA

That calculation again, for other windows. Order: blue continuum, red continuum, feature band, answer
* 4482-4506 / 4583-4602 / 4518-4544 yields 0.76 AA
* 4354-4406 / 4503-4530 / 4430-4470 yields 1.38 AA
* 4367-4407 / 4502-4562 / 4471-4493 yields -1.29 AA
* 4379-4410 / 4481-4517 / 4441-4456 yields -0.42 AA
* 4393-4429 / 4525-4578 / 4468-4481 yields -0.75 AA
